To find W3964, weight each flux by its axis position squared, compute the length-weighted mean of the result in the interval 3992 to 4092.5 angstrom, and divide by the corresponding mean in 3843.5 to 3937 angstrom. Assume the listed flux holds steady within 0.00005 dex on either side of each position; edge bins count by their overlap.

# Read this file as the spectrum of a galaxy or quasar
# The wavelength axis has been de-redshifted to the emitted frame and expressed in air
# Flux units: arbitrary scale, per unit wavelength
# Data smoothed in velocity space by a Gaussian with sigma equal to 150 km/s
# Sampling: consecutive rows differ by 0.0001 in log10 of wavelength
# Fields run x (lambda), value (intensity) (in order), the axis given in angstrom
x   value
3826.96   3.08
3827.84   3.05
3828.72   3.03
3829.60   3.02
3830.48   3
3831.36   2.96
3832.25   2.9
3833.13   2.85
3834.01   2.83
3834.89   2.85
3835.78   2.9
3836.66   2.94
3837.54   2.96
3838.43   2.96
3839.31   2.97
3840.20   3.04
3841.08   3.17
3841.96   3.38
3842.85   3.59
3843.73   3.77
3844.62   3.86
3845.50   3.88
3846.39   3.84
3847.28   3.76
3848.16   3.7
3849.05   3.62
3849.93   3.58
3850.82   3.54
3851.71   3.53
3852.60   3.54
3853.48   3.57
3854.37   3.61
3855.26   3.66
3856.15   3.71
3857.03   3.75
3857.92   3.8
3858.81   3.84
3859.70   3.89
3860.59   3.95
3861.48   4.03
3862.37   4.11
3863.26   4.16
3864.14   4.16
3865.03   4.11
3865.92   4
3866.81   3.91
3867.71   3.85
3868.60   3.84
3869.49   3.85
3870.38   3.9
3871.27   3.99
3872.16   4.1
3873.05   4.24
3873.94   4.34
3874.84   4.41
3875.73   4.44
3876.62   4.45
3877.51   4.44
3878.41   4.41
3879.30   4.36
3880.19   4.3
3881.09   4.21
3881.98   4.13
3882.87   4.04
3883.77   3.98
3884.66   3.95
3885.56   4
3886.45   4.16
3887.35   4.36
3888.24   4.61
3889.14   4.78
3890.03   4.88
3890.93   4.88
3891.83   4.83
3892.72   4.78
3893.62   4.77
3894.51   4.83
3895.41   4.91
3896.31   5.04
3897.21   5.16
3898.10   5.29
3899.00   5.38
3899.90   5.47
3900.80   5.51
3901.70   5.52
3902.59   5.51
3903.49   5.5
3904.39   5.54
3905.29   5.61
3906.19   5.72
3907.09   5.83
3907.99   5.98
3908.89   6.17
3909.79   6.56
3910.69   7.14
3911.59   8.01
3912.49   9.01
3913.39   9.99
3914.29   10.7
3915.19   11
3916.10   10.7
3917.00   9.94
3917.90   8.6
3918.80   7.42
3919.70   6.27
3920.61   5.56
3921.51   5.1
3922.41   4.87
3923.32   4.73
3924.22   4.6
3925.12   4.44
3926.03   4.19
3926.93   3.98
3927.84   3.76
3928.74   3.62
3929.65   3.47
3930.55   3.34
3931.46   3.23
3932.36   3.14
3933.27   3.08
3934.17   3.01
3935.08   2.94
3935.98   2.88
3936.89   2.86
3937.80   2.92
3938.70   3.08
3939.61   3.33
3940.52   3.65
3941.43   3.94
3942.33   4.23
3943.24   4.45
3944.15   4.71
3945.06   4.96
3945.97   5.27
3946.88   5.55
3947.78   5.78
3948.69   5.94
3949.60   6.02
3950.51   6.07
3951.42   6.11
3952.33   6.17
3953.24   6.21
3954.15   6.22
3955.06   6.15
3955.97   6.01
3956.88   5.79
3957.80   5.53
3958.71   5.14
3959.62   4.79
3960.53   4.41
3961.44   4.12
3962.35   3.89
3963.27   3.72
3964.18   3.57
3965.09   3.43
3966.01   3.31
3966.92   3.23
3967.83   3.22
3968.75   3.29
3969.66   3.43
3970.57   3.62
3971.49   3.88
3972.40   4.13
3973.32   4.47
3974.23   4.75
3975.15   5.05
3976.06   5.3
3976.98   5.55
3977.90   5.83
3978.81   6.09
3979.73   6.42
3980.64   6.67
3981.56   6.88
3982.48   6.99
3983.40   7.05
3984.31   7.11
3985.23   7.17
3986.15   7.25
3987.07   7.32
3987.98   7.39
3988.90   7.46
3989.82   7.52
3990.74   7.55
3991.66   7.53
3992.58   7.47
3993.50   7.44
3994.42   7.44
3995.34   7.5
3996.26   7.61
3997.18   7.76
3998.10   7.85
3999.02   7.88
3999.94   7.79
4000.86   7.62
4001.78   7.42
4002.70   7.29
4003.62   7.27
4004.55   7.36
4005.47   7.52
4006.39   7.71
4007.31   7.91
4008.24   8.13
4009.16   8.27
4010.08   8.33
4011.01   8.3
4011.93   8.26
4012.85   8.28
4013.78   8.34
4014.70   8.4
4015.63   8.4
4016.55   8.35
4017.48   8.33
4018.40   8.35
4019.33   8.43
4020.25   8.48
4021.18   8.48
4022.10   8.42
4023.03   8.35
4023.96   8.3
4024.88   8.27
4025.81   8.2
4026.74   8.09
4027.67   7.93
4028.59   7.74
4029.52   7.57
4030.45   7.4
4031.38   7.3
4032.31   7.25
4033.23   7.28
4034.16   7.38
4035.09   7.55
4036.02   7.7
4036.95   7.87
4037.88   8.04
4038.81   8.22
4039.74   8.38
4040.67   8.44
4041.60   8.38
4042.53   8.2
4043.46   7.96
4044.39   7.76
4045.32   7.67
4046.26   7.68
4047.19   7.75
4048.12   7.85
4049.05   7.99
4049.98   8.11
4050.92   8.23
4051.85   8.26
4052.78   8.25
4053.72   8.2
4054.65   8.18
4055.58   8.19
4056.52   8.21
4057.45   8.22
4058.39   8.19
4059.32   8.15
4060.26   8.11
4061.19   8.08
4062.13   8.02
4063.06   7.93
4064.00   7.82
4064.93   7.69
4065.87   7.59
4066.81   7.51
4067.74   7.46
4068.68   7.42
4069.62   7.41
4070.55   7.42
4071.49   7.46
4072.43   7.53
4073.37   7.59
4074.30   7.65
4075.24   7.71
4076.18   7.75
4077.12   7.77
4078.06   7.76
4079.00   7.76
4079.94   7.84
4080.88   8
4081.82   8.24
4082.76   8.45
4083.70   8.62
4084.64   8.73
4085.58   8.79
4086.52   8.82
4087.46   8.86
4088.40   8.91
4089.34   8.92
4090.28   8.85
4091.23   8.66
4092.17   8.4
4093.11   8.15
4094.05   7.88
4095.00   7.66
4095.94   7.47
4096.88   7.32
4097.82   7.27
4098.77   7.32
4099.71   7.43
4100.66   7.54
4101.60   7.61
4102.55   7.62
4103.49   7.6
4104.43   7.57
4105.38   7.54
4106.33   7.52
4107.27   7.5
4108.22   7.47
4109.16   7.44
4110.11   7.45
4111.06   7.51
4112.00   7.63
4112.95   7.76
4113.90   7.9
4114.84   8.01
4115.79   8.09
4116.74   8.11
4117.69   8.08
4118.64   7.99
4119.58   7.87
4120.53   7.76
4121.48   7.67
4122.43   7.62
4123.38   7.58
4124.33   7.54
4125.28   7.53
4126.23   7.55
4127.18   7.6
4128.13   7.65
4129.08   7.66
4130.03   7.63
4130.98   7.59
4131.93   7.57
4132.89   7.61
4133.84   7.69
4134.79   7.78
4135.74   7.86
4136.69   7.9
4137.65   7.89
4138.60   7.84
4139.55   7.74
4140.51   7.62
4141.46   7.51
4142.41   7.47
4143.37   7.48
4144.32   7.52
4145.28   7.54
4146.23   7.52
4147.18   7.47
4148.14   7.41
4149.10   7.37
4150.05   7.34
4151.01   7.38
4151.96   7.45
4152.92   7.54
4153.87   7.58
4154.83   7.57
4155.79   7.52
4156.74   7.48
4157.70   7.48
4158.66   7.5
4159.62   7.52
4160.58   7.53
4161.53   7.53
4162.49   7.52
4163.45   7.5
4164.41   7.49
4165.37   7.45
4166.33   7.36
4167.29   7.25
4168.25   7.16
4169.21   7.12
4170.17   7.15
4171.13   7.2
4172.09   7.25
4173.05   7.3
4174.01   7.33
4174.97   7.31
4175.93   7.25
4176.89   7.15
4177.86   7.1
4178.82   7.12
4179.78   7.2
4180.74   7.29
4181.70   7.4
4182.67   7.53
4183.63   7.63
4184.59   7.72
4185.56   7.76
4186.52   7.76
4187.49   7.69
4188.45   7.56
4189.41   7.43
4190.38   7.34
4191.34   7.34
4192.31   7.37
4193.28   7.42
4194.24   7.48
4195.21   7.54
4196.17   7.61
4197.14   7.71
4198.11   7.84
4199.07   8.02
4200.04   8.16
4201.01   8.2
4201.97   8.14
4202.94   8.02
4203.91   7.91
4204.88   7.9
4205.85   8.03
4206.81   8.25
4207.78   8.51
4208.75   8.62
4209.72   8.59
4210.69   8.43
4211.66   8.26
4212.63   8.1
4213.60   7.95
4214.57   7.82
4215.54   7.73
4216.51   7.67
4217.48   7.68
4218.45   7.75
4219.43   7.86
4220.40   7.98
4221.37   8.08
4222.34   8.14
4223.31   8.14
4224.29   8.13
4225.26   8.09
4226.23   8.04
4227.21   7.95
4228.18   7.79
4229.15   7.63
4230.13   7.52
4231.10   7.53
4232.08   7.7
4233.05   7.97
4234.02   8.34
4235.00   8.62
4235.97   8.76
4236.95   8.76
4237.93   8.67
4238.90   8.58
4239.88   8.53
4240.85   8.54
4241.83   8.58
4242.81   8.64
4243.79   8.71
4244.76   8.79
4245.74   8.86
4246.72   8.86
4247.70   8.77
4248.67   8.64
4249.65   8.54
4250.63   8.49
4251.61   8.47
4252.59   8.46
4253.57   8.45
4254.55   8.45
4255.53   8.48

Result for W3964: 1.79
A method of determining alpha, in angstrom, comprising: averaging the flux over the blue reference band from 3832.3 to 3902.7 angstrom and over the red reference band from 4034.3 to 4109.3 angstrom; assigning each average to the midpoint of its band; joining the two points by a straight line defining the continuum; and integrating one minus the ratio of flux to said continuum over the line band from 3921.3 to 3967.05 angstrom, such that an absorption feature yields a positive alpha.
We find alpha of 9.2 angstrom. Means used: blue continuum 4.06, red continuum 7.94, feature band 4.42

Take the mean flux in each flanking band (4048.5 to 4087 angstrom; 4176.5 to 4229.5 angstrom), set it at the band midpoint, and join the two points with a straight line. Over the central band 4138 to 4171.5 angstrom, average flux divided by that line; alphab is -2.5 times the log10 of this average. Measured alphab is 0.058 mag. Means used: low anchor 7.98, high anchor 7.81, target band 7.46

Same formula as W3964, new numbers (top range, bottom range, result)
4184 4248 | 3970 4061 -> 1.18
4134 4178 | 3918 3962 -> 1.77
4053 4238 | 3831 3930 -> 1.88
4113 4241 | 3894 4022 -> 1.43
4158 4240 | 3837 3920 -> 1.86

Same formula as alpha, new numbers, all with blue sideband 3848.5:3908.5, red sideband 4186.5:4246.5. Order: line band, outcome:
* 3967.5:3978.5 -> 2.1 angstrom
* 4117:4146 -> -2.2 angstrom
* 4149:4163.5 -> -0.2 angstrom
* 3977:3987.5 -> -2.3 angstrom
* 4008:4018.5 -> -4.4 angstrom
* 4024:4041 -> -4.9 angstrom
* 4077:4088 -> -2.8 angstrom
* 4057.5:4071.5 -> -3.0 angstrom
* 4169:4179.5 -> 0.5 angstrom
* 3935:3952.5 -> 2.0 angstrom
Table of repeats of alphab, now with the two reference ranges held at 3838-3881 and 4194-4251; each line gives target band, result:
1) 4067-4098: -0.227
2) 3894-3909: -0.243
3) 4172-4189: 0.038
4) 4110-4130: -0.117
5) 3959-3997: -0.069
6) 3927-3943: 0.379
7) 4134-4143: -0.081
